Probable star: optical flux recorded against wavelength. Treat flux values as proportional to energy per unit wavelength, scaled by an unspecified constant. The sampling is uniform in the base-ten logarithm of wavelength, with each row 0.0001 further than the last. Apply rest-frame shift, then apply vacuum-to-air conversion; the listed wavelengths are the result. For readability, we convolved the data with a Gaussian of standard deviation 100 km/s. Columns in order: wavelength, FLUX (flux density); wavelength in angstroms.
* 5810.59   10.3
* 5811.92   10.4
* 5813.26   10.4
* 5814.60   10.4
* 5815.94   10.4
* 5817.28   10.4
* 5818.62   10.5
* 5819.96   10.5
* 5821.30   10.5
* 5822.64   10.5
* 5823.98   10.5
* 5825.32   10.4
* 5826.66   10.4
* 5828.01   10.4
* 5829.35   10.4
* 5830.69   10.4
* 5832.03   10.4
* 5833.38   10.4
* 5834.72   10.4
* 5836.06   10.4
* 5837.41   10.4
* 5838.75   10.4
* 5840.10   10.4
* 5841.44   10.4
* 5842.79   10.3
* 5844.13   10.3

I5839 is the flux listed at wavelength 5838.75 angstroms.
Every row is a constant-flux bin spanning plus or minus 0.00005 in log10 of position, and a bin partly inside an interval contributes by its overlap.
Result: 10.4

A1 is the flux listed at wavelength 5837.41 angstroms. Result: 10.4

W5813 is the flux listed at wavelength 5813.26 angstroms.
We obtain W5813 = 10.4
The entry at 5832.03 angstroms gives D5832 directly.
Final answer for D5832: 10.4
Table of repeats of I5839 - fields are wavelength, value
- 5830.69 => 10.4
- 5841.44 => 10.4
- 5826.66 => 10.4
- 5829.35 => 10.4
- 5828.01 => 10.4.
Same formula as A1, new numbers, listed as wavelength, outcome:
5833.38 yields 10.4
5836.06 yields 10.4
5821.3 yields 10.5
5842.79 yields 10.3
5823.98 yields 10.5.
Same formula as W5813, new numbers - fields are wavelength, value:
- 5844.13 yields 10.3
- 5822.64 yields 10.5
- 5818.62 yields 10.5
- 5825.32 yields 10.4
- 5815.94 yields 10.4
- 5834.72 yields 10.4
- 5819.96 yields 10.5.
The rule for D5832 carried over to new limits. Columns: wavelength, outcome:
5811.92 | 10.4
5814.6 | 10.4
